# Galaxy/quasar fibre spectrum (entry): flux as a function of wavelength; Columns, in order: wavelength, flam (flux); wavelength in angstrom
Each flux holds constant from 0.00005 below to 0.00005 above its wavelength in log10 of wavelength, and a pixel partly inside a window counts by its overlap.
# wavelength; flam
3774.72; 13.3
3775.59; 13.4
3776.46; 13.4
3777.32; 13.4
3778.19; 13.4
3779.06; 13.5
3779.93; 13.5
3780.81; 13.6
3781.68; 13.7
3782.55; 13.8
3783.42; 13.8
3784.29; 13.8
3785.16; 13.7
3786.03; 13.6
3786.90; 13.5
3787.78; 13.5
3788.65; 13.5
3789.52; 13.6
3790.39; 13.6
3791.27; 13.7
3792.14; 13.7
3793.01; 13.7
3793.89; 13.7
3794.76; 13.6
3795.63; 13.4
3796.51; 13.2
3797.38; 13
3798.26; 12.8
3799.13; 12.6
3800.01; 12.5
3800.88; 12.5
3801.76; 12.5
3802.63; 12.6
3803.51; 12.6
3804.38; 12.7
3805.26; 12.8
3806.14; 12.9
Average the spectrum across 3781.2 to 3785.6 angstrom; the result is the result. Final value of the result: 13.8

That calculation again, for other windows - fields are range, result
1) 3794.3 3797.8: 13.3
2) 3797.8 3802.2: 12.6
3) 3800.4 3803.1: 12.5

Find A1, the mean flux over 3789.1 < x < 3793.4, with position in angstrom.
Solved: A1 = 13.7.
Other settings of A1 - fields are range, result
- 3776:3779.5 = 13.5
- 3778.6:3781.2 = 13.5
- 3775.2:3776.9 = 13.5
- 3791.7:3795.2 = 13.7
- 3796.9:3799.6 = 12.8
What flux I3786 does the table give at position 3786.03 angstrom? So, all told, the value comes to 13.6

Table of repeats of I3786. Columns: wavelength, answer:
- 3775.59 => 13.4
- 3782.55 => 13.8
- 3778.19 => 13.4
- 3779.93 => 13.5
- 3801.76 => 12.5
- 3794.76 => 13.6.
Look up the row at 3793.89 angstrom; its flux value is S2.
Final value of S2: 13.7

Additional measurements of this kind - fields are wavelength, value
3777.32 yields 13.4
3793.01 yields 13.7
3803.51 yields 12.6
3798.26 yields 12.8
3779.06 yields 13.5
